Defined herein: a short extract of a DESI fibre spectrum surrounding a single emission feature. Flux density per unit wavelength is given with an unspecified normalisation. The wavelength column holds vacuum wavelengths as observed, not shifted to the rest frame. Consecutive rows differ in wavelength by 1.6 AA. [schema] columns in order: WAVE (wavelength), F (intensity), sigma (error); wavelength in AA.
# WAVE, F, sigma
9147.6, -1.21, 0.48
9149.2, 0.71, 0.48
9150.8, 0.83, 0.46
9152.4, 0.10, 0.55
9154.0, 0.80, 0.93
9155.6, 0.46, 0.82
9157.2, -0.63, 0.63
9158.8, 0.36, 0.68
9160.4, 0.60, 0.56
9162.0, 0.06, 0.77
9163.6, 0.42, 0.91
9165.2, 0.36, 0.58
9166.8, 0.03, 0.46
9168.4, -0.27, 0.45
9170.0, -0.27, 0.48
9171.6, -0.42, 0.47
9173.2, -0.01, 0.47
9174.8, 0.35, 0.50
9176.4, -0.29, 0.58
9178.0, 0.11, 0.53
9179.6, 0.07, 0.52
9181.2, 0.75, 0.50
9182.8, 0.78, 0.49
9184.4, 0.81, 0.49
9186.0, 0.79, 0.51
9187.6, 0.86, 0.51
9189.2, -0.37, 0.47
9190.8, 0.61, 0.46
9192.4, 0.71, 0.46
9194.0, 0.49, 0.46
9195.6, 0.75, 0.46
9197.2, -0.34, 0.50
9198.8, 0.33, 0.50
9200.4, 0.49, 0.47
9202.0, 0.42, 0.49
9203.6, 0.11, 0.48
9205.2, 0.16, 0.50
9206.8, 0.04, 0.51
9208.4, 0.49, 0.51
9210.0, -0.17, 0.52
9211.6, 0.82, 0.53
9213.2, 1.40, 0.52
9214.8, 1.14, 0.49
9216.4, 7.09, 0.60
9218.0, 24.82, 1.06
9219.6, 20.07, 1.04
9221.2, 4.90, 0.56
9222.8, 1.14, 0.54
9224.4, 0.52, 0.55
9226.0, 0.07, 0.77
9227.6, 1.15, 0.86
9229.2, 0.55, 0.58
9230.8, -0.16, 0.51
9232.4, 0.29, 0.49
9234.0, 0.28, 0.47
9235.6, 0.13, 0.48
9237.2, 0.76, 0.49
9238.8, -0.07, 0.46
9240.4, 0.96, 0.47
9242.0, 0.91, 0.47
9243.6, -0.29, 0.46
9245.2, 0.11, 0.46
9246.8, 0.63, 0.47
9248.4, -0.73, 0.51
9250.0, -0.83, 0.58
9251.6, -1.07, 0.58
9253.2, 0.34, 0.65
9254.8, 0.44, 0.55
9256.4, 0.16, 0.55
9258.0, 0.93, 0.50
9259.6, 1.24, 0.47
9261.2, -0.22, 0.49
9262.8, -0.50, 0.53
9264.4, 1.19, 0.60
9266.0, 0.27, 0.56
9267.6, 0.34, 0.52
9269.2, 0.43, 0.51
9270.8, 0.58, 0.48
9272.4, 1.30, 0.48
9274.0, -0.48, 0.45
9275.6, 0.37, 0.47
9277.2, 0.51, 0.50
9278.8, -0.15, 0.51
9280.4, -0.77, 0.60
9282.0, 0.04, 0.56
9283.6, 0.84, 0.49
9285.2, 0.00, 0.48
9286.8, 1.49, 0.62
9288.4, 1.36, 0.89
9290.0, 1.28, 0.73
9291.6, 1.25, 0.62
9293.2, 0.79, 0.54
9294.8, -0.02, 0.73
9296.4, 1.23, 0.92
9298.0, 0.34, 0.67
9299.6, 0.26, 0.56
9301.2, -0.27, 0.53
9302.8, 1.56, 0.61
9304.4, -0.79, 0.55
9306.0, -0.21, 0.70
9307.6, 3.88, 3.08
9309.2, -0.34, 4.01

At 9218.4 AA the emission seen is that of [O III]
